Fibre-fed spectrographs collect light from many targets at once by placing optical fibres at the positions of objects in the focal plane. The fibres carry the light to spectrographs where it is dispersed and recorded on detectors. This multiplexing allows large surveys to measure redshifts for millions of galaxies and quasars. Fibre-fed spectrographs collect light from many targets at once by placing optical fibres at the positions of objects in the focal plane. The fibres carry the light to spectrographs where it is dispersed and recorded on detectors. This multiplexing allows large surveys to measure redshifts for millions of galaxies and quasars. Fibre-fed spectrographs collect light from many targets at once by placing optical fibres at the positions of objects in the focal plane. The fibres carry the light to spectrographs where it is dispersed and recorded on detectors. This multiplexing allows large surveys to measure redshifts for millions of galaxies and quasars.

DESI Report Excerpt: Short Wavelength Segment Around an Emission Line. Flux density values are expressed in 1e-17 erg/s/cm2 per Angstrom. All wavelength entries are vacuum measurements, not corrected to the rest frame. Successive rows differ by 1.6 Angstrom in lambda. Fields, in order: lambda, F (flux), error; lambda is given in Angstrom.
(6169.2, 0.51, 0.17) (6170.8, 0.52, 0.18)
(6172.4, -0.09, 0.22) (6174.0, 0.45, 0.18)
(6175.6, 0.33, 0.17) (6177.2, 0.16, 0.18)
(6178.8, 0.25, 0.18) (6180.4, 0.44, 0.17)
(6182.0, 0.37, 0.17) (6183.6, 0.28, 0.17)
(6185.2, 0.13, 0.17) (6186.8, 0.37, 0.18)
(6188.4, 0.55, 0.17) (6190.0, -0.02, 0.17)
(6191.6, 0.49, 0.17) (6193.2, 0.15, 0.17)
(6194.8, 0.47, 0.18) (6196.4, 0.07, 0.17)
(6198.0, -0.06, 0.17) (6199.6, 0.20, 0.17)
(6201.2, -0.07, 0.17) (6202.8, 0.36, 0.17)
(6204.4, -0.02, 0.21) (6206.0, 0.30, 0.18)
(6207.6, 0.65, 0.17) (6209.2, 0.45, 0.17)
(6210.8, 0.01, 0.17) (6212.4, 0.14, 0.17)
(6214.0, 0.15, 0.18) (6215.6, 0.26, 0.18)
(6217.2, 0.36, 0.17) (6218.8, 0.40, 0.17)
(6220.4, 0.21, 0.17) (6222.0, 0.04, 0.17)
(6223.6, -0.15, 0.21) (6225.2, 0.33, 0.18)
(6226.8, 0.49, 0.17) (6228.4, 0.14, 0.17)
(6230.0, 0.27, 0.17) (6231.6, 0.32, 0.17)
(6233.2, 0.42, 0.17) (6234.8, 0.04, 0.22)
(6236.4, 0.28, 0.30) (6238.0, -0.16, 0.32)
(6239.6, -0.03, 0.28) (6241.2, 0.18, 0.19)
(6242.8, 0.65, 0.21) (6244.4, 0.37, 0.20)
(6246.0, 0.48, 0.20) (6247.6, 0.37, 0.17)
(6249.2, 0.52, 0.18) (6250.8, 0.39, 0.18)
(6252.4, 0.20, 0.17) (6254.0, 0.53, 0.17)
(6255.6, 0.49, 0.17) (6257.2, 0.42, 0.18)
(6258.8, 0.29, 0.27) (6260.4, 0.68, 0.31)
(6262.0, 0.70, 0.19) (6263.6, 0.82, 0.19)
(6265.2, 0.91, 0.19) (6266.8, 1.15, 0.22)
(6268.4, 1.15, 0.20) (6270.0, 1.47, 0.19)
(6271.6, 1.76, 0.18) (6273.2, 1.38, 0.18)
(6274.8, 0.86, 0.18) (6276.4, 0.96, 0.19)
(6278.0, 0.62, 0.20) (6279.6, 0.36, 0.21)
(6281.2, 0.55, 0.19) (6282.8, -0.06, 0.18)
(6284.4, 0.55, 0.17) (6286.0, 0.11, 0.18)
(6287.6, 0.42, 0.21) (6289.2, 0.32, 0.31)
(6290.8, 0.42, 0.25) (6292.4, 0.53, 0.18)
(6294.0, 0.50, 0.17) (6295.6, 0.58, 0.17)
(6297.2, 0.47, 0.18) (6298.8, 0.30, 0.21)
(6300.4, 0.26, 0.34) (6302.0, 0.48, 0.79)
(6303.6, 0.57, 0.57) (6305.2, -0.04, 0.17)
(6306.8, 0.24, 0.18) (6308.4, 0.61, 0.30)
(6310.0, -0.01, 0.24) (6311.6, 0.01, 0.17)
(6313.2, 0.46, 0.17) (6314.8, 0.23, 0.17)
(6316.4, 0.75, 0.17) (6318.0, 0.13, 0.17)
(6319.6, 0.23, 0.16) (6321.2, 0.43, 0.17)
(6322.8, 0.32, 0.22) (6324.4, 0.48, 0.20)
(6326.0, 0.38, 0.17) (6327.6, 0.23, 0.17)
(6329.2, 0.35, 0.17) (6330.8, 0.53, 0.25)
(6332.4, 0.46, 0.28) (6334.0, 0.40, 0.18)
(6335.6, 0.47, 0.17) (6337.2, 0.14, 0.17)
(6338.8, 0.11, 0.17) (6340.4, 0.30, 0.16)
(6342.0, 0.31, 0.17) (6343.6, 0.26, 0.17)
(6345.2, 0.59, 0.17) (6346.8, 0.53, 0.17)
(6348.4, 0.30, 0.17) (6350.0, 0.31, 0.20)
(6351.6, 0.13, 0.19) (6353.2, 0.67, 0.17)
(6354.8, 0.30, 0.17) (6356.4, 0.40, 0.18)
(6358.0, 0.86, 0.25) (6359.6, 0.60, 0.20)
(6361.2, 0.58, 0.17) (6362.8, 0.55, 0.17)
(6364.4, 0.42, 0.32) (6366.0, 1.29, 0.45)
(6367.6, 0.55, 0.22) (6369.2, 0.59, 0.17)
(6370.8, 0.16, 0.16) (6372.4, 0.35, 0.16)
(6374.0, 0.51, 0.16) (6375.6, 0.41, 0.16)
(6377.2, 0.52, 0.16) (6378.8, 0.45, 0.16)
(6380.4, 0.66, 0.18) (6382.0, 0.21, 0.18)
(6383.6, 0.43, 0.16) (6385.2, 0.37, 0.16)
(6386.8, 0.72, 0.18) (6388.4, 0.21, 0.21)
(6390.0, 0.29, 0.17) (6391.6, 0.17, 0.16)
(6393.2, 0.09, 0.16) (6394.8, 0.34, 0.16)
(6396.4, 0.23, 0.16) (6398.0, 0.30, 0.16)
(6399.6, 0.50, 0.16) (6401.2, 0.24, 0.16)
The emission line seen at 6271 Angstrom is [O II] 3727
